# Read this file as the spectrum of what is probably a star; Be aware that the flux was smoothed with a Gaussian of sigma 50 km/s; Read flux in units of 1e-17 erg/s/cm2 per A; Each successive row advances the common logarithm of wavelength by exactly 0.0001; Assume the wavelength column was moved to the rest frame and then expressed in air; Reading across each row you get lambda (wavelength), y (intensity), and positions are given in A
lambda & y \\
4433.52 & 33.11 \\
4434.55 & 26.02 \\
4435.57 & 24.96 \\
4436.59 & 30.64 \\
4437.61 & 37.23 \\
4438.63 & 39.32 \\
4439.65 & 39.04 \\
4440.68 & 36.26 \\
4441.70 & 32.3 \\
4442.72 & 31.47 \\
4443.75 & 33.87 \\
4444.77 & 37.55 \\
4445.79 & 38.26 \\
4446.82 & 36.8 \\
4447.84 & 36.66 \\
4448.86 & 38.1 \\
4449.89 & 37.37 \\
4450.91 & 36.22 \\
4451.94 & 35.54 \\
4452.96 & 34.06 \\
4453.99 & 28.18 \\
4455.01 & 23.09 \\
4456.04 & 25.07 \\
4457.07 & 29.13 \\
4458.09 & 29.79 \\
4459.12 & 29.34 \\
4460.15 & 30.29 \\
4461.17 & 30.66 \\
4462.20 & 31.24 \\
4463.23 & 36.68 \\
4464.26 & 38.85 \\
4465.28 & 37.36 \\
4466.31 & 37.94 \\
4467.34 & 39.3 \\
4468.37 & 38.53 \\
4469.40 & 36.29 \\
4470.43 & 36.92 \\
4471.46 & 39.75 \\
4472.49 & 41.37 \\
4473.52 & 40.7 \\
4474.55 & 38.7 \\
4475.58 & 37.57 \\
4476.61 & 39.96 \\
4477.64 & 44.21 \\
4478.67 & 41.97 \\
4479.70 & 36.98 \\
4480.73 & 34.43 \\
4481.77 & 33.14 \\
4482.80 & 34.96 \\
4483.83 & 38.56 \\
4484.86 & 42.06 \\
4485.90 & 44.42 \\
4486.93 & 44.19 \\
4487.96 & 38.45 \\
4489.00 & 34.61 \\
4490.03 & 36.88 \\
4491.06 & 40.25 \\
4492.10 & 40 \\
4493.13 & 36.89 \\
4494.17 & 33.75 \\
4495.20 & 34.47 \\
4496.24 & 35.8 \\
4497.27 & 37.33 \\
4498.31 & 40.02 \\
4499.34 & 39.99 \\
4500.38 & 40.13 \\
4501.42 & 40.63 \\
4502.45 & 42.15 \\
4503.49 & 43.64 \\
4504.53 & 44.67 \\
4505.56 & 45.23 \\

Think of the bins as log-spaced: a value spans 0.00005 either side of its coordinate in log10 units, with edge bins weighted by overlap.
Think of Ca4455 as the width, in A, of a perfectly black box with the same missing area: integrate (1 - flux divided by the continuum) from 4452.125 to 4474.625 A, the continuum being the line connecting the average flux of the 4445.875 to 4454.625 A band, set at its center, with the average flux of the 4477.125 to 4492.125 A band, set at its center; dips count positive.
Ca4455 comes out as 1.6 A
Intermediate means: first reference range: 35.3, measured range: 34.2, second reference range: 39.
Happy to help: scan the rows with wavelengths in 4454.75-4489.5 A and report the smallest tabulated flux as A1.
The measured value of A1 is 23.09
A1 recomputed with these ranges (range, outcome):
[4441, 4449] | 31.47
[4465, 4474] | 36.29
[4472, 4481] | 34.43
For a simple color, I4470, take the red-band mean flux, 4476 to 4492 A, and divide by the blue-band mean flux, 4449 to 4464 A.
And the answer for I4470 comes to 1.2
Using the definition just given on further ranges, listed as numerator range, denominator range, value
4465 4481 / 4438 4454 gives 1.08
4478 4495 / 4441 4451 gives 1.06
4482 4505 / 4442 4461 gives 1.20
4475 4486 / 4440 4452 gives 1.08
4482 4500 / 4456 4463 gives 1.28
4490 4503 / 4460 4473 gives 1.05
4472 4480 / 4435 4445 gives 1.18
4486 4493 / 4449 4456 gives 1.22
